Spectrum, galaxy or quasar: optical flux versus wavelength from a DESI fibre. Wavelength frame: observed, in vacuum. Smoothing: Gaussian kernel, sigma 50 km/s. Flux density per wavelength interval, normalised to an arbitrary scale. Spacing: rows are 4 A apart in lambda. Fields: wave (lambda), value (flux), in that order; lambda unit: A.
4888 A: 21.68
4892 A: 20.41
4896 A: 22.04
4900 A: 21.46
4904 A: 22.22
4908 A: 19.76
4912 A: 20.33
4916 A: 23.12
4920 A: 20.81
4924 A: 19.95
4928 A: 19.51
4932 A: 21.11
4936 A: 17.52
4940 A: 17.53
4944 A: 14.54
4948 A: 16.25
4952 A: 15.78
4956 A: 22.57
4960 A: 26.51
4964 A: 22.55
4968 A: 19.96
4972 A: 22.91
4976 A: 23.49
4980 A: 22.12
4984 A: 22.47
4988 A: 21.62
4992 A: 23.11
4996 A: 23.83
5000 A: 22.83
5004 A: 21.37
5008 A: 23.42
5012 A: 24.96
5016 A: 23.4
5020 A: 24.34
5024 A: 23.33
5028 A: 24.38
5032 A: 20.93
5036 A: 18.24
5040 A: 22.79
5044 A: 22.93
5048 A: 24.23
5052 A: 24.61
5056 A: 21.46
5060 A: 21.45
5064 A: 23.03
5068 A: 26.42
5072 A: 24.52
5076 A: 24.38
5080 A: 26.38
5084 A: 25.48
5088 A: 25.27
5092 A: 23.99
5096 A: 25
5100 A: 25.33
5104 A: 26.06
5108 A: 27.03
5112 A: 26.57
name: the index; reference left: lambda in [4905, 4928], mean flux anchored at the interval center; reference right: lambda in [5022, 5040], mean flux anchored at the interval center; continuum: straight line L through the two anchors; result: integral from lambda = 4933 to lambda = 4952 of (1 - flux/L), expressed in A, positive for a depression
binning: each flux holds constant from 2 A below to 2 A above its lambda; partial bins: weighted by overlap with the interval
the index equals 3.9 A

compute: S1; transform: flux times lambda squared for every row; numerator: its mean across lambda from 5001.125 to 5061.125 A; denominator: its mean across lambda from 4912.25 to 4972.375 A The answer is 1.2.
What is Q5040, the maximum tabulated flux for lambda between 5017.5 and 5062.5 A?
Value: 24.61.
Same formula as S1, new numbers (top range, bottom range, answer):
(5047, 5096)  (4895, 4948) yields 1.30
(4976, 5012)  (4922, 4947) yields 1.28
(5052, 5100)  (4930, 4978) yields 1.27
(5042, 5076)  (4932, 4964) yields 1.30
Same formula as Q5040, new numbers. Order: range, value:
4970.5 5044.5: 24.96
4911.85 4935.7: 23.12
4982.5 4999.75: 23.83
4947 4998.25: 26.51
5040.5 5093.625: 26.42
